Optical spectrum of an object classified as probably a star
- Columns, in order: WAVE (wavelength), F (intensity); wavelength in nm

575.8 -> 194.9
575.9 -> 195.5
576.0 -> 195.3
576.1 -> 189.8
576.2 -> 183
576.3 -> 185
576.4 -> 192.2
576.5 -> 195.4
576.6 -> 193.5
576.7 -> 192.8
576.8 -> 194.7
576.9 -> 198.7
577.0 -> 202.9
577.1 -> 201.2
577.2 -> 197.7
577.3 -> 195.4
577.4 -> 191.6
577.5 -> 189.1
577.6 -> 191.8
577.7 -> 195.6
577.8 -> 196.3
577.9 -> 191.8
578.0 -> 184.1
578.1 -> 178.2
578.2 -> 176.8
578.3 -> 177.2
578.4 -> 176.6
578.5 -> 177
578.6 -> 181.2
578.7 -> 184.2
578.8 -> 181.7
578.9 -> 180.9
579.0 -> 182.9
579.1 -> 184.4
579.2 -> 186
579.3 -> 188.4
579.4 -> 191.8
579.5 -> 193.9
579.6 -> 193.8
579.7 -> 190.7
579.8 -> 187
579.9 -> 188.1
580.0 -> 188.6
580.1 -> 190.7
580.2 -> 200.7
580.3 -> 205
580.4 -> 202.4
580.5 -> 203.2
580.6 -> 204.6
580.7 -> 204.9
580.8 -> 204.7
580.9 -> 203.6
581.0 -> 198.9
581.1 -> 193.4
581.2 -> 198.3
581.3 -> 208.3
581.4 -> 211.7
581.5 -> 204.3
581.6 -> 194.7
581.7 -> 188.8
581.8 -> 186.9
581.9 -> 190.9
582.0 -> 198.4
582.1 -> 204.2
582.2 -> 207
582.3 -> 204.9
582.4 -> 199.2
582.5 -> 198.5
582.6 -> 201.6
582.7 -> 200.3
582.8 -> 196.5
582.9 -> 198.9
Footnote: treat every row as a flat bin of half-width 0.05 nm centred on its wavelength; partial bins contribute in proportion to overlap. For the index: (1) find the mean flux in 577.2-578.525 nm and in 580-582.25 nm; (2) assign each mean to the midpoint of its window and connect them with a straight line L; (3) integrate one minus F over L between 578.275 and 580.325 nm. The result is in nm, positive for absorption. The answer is 0.06 nm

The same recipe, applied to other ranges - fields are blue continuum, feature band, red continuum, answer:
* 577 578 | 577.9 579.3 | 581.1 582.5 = 0.10 nm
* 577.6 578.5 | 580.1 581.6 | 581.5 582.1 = -0.08 nm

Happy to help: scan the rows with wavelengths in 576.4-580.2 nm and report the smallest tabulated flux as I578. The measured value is 176.6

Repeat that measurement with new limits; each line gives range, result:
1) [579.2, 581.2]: 186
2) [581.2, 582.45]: 186.9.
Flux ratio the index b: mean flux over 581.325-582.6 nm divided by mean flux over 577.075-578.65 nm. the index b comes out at 1.06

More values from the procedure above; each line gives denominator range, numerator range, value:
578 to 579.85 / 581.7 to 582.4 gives 1.08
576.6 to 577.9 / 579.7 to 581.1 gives 1.01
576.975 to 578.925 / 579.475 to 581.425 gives 1.06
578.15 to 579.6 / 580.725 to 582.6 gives 1.09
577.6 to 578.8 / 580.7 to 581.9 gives 1.08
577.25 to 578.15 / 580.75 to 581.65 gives 1.06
